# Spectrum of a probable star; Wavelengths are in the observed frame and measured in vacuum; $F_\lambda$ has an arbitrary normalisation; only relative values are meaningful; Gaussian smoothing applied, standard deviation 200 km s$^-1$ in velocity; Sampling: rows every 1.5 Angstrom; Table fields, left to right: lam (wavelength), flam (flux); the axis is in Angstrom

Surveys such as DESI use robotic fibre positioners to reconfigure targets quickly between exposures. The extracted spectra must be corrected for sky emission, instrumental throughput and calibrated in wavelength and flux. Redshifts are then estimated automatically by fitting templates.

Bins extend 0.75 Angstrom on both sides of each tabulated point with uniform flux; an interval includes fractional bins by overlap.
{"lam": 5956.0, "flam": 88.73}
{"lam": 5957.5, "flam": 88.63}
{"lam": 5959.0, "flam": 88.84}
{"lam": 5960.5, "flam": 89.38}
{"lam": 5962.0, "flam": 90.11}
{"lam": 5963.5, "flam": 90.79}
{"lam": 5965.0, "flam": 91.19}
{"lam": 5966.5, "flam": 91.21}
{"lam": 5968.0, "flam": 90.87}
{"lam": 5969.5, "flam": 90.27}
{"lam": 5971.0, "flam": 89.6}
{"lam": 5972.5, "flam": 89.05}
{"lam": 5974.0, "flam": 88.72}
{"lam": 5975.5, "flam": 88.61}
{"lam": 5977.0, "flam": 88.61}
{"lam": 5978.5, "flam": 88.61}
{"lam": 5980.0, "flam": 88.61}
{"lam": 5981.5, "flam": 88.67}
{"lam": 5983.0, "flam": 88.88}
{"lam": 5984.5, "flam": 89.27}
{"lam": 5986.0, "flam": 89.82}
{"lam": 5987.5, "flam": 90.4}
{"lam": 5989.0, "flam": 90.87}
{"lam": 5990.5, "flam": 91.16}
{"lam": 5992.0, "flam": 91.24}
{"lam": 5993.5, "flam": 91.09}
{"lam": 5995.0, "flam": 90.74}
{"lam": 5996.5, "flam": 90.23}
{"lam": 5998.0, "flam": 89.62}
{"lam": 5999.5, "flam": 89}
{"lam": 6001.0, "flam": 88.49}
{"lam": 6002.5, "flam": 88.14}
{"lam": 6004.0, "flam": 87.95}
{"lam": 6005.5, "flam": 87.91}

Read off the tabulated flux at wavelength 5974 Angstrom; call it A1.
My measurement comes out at 88.72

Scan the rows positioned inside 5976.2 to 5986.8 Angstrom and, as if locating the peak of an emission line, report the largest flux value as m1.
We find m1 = 89.82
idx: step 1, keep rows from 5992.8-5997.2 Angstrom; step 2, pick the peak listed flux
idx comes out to 91.09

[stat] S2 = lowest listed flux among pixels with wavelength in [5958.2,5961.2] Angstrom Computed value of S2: 88.84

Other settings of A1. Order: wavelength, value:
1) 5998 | 89.62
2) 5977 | 88.61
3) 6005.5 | 87.91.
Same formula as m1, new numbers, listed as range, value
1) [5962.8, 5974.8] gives 91.21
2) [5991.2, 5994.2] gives 91.24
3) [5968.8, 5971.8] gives 90.27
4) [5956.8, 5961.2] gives 89.38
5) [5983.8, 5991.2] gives 91.16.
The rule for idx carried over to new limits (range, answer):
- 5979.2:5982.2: 88.67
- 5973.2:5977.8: 88.72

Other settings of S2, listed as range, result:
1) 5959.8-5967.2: 89.38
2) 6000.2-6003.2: 88.14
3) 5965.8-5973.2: 89.05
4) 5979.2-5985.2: 88.61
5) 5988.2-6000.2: 89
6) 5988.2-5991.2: 90.87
